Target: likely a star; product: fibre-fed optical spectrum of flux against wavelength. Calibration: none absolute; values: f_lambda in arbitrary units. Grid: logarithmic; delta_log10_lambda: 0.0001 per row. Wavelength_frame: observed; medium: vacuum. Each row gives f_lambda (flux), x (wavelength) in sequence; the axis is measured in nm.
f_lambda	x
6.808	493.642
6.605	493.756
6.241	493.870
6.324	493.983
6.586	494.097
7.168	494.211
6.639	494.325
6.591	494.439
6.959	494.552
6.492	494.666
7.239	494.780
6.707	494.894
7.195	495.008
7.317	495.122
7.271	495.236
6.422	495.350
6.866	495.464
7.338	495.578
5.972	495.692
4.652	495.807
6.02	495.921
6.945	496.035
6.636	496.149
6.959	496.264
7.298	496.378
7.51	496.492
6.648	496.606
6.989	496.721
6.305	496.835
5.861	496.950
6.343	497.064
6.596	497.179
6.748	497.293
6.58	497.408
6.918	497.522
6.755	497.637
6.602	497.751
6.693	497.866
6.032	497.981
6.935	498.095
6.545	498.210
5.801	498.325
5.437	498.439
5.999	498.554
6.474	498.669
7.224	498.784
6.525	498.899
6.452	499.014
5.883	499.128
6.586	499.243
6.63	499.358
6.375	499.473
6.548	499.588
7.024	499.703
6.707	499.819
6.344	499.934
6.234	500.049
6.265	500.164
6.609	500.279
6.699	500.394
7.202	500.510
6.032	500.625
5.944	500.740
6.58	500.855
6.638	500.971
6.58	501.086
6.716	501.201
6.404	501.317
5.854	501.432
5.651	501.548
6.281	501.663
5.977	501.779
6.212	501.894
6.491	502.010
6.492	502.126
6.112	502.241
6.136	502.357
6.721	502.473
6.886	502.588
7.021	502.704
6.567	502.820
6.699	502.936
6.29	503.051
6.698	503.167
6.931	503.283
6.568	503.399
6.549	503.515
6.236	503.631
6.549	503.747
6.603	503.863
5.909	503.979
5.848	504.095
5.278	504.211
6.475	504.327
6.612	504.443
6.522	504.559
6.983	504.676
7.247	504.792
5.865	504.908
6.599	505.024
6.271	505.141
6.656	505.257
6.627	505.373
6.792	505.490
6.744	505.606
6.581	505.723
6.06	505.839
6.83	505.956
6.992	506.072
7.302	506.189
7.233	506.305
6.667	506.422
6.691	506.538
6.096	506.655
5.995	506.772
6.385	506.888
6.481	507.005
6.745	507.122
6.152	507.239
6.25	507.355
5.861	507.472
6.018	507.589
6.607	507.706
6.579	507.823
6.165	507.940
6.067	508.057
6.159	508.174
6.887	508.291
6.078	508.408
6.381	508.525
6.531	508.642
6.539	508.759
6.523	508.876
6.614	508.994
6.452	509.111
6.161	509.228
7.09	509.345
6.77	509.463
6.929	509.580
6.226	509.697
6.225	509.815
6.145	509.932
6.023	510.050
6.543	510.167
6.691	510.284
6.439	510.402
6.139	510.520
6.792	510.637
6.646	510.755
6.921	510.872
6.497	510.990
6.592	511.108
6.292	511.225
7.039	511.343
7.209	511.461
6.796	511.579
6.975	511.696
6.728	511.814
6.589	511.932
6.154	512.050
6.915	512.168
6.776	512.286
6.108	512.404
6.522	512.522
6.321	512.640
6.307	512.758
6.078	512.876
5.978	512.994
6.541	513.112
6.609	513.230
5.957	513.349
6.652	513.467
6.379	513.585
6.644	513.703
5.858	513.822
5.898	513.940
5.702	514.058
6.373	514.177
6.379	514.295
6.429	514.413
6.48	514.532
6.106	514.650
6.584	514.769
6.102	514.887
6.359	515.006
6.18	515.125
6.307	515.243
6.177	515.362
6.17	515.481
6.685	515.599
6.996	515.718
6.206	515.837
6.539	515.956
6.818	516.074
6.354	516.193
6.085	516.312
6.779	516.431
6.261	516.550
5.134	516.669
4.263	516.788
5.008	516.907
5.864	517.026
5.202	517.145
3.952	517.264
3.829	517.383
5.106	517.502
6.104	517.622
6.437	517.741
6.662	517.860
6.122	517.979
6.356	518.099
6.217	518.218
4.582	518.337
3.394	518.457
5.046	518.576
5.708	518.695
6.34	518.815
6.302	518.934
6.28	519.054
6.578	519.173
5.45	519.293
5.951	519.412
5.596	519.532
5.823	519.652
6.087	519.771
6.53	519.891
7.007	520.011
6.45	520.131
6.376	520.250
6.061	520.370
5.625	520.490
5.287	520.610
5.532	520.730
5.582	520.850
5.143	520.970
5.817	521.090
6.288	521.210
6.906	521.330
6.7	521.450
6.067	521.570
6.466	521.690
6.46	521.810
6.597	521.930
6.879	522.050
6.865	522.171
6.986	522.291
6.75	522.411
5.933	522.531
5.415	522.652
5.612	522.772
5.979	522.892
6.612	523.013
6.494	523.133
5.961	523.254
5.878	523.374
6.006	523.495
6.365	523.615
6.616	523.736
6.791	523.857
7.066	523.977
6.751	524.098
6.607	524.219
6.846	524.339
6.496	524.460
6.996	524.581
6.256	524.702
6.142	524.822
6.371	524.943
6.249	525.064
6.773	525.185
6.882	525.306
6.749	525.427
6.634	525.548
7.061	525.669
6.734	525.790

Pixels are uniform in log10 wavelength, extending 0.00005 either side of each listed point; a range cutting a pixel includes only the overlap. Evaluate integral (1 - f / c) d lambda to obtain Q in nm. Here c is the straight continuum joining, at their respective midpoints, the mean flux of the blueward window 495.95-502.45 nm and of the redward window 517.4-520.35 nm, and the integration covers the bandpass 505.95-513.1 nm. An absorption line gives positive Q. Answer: -0.37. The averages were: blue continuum 6.48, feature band 6.5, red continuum 5.91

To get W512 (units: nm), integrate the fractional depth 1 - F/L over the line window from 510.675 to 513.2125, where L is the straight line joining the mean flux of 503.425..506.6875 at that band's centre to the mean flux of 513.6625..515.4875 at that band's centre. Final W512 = -0.104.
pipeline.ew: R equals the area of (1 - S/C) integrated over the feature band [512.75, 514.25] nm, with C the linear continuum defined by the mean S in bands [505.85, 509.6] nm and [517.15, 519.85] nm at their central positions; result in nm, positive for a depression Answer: -0.05 nm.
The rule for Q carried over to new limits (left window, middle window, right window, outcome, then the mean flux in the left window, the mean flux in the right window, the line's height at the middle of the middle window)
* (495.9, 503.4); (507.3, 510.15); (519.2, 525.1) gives 0.01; 6.51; 6.26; 6.41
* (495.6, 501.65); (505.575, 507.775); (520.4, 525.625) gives -0.03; 6.46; 6.34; 6.42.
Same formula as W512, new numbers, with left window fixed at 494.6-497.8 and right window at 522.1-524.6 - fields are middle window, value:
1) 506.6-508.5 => 0.08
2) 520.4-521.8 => 0.10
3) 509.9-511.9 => -0.02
